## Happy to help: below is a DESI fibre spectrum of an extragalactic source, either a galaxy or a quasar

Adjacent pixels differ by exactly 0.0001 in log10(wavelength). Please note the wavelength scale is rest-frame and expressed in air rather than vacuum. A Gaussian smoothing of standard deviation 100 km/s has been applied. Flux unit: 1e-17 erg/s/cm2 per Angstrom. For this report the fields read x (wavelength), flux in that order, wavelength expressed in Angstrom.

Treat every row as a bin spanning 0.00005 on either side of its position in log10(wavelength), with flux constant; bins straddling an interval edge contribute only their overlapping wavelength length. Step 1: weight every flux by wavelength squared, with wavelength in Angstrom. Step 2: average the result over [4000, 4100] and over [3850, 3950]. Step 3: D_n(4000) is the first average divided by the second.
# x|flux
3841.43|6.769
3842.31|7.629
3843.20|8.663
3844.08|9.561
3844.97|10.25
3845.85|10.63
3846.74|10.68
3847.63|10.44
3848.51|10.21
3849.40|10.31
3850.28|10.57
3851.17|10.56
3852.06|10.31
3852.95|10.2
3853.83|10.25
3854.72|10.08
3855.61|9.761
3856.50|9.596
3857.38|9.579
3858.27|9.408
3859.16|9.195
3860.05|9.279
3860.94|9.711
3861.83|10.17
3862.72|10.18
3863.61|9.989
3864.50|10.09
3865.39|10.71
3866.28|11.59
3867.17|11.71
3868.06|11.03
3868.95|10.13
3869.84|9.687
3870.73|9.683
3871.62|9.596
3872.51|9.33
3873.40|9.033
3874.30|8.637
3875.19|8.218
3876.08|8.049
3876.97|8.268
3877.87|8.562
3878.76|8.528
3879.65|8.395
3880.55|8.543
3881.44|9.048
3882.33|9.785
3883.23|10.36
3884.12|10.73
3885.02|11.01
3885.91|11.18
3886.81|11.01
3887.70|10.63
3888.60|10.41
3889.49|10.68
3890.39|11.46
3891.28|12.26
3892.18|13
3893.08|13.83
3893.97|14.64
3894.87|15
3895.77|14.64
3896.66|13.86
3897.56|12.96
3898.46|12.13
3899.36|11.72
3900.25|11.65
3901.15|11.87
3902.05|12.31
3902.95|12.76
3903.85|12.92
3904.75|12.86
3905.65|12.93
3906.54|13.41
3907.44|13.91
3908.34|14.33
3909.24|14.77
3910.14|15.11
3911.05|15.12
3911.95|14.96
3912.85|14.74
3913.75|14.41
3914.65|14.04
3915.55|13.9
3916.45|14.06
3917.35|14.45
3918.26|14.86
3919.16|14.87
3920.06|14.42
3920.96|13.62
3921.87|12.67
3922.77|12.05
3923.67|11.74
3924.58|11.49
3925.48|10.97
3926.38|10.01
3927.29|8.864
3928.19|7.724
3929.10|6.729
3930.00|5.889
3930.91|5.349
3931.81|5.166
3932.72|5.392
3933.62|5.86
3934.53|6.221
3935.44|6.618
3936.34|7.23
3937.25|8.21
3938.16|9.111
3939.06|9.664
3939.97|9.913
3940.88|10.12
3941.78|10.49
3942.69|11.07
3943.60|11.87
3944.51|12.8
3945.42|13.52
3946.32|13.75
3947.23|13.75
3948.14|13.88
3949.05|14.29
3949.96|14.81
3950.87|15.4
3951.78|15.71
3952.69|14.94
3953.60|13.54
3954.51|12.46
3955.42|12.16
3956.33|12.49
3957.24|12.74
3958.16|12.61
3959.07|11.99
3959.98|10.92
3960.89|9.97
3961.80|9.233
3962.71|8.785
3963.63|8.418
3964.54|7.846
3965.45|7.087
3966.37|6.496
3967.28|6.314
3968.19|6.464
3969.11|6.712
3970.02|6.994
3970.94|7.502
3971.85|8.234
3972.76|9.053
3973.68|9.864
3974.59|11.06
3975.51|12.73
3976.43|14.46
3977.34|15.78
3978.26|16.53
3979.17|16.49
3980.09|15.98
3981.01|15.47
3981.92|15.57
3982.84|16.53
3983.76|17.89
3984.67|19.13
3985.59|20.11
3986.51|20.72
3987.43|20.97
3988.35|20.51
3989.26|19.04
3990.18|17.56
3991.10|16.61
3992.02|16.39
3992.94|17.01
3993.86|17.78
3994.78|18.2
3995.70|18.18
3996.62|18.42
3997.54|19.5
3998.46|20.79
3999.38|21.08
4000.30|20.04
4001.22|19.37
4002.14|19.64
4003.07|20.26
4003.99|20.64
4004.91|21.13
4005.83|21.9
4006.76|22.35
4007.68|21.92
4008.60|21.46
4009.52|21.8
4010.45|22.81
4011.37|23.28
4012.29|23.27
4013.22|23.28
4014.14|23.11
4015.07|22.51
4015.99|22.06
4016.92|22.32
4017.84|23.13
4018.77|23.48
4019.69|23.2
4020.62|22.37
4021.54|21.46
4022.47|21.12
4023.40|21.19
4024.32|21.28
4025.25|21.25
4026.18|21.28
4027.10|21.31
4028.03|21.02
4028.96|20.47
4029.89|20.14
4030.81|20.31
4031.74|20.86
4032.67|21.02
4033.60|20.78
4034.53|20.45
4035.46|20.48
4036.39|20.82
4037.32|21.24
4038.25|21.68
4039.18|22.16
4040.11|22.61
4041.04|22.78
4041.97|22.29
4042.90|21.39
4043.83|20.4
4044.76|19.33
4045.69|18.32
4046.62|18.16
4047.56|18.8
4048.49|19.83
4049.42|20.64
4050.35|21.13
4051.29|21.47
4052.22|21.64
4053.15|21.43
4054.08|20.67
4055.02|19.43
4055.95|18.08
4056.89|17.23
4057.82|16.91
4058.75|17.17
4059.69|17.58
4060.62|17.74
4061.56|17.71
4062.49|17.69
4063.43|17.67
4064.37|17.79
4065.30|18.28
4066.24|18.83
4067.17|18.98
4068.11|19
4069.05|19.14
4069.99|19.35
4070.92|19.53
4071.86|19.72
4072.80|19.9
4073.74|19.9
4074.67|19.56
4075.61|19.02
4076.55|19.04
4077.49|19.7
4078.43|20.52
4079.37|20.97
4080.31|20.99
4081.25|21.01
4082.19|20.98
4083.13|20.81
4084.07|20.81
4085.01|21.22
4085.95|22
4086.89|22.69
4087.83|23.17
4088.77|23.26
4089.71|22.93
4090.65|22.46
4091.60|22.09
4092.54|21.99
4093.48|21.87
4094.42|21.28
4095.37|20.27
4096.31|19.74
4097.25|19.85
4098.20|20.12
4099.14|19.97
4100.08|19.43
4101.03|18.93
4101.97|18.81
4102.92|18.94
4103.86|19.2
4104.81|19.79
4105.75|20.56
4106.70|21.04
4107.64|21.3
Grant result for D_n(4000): 2.0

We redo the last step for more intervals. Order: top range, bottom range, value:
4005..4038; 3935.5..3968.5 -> 2.03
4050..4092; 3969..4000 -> 1.30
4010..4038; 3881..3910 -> 1.87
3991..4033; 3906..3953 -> 1.87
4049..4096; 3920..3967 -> 2.04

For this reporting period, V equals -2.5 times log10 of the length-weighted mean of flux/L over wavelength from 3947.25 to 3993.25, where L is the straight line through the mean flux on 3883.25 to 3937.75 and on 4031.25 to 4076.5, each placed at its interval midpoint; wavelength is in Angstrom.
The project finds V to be 0.14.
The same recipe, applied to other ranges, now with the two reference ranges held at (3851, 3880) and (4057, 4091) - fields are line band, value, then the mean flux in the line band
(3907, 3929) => -0.08 mag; 13.1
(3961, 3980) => 0.44 mag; 9.93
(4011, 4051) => -0.20 mag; 21.3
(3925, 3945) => 0.48 mag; 8.44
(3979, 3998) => -0.15 mag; 18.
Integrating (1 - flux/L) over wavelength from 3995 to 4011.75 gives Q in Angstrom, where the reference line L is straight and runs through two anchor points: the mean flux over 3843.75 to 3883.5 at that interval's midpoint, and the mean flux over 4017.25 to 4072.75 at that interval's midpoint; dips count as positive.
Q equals -2.78 Angstrom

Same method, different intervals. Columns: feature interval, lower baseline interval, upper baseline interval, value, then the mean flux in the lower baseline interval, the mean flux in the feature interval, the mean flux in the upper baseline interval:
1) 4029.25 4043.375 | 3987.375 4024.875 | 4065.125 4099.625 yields -0.4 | 20.8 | 21.3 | 20.6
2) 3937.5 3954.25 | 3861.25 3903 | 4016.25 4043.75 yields 3.1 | 10.8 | 12.6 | 21.5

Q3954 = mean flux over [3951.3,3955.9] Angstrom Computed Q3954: 13.8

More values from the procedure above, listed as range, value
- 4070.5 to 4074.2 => 19.7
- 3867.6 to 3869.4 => 10.6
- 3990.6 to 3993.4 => 16.7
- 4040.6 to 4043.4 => 22.1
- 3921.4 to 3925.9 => 11.8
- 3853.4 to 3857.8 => 9.86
